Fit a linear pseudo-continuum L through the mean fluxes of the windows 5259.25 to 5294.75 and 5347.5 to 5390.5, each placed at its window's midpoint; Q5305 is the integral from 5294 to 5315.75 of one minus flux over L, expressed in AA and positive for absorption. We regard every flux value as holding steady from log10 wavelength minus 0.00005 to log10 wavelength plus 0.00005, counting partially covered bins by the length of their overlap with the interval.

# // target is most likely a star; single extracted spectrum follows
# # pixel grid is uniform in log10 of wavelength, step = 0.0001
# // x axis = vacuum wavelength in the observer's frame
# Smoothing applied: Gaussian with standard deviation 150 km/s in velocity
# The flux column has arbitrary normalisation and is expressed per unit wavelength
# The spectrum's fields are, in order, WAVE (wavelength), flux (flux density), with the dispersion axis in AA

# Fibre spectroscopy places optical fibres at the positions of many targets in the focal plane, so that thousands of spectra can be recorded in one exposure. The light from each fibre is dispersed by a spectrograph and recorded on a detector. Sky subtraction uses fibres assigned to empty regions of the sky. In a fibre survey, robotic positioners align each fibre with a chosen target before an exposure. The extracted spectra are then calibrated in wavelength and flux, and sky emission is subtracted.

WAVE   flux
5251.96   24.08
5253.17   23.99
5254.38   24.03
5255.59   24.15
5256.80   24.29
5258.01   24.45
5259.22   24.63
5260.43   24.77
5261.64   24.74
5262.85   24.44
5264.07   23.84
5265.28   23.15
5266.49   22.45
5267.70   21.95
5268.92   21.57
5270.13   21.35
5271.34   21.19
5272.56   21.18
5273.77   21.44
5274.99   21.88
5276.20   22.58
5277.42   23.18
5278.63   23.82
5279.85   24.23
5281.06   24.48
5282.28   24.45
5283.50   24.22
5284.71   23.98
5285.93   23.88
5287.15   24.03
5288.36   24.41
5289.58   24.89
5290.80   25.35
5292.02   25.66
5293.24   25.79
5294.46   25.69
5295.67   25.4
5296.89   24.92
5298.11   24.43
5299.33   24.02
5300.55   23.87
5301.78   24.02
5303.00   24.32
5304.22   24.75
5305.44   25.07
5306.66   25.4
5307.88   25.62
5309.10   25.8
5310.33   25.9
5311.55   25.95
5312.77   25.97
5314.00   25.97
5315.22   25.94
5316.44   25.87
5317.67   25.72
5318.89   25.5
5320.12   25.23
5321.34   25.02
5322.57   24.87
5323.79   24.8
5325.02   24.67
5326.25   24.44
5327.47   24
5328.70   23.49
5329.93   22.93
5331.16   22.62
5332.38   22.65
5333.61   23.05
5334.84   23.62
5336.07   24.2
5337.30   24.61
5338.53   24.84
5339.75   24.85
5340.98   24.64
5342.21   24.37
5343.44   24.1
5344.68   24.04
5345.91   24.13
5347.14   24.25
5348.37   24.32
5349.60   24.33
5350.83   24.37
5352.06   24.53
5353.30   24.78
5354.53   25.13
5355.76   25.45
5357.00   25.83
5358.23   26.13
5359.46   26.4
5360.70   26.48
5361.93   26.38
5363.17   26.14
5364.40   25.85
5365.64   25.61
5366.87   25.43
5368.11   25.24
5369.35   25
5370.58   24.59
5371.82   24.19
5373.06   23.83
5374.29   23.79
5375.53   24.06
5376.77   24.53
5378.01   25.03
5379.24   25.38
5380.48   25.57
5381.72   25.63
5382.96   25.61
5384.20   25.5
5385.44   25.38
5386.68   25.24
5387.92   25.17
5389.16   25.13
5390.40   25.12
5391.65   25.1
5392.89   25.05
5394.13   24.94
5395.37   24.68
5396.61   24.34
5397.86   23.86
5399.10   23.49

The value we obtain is -0.98 AA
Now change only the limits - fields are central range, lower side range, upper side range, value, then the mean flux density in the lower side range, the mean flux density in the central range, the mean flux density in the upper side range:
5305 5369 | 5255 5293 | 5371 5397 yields -1.5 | 23.6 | 24.9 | 24.9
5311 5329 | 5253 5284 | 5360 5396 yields -0.8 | 23.3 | 25.2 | 25.2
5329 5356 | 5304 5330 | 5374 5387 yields 1.1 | 25.2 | 24.2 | 25.1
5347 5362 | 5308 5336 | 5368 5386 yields -0.3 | 24.7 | 25.3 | 24.9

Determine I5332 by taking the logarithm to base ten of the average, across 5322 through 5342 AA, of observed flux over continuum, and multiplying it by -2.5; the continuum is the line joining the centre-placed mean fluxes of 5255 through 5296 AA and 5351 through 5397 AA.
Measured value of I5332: 0.024 mag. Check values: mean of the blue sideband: 23.7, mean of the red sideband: 25.2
